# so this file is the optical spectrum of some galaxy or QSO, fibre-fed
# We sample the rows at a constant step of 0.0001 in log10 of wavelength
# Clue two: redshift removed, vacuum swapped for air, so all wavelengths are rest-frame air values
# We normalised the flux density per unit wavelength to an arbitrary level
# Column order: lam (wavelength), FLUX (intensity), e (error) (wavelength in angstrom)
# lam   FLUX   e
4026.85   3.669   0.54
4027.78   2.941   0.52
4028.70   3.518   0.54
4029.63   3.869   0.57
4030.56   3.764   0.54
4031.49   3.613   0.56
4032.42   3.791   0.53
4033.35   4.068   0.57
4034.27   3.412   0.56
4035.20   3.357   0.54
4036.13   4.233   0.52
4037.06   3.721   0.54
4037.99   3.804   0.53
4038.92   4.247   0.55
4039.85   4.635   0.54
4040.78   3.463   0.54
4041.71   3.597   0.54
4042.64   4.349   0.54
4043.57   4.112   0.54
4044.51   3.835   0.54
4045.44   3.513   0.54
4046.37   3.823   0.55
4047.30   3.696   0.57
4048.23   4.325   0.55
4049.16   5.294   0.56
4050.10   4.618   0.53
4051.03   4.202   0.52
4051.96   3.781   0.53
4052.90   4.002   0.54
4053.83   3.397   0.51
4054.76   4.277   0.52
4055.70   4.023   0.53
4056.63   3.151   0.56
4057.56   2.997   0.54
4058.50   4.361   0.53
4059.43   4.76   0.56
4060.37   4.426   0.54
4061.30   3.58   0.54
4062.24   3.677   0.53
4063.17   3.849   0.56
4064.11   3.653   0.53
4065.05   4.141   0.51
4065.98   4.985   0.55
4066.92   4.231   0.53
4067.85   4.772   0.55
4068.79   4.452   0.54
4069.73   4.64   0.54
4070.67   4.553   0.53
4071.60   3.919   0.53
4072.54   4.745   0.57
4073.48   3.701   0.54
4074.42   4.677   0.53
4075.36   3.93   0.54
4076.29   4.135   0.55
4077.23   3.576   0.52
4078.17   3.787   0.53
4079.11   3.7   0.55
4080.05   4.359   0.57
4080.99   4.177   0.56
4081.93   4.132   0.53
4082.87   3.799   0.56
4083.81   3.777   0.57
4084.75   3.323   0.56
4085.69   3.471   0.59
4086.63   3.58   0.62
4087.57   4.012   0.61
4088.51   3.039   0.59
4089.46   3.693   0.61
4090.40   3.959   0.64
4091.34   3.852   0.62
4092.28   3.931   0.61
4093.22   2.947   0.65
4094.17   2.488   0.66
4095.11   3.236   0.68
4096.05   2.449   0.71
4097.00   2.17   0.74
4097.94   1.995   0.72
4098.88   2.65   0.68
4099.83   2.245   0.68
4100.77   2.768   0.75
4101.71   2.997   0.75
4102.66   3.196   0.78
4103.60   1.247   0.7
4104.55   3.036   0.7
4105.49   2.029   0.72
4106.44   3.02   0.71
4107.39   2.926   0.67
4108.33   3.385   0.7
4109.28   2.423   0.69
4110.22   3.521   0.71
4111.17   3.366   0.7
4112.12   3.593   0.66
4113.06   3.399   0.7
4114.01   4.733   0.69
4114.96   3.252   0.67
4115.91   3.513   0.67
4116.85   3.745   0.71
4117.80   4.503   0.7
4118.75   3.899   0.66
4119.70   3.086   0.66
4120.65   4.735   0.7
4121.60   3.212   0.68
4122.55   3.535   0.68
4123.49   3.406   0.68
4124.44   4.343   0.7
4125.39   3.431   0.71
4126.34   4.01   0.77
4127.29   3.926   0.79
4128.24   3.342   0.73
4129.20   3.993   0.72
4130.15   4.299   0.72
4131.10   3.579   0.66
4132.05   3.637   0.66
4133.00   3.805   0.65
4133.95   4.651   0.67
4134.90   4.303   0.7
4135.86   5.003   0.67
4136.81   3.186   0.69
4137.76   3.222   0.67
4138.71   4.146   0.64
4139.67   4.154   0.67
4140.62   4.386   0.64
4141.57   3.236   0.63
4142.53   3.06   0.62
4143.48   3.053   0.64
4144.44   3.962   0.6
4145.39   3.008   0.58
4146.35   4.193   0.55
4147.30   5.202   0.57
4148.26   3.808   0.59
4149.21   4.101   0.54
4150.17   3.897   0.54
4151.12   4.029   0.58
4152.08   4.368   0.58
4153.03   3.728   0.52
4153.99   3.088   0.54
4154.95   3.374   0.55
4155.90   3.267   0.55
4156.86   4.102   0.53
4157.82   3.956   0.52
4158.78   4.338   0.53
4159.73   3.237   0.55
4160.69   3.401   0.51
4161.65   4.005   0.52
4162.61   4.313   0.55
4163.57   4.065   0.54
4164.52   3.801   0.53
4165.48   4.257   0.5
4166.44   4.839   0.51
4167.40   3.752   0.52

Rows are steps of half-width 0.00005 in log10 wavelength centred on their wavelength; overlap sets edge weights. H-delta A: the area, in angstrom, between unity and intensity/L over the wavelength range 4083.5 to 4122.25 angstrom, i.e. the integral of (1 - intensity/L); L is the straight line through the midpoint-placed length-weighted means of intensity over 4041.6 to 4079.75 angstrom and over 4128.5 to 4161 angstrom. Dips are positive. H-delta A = 7.2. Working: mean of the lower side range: 4.08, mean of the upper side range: 3.84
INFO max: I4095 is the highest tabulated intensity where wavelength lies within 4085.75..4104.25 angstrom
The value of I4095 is 4.012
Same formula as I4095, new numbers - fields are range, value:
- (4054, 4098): 4.985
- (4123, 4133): 4.343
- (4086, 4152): 5.202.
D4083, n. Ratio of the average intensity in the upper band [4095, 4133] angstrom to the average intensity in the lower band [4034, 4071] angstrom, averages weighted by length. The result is 0.8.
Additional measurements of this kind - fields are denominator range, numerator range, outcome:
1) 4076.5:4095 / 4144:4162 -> 1.05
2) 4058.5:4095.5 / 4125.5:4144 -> 0.97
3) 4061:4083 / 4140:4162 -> 0.91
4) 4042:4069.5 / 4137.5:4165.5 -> 0.94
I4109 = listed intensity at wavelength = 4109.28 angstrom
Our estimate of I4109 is 2.423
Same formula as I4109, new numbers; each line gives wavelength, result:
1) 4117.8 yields 4.503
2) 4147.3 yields 5.202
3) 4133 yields 3.805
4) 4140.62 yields 4.386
